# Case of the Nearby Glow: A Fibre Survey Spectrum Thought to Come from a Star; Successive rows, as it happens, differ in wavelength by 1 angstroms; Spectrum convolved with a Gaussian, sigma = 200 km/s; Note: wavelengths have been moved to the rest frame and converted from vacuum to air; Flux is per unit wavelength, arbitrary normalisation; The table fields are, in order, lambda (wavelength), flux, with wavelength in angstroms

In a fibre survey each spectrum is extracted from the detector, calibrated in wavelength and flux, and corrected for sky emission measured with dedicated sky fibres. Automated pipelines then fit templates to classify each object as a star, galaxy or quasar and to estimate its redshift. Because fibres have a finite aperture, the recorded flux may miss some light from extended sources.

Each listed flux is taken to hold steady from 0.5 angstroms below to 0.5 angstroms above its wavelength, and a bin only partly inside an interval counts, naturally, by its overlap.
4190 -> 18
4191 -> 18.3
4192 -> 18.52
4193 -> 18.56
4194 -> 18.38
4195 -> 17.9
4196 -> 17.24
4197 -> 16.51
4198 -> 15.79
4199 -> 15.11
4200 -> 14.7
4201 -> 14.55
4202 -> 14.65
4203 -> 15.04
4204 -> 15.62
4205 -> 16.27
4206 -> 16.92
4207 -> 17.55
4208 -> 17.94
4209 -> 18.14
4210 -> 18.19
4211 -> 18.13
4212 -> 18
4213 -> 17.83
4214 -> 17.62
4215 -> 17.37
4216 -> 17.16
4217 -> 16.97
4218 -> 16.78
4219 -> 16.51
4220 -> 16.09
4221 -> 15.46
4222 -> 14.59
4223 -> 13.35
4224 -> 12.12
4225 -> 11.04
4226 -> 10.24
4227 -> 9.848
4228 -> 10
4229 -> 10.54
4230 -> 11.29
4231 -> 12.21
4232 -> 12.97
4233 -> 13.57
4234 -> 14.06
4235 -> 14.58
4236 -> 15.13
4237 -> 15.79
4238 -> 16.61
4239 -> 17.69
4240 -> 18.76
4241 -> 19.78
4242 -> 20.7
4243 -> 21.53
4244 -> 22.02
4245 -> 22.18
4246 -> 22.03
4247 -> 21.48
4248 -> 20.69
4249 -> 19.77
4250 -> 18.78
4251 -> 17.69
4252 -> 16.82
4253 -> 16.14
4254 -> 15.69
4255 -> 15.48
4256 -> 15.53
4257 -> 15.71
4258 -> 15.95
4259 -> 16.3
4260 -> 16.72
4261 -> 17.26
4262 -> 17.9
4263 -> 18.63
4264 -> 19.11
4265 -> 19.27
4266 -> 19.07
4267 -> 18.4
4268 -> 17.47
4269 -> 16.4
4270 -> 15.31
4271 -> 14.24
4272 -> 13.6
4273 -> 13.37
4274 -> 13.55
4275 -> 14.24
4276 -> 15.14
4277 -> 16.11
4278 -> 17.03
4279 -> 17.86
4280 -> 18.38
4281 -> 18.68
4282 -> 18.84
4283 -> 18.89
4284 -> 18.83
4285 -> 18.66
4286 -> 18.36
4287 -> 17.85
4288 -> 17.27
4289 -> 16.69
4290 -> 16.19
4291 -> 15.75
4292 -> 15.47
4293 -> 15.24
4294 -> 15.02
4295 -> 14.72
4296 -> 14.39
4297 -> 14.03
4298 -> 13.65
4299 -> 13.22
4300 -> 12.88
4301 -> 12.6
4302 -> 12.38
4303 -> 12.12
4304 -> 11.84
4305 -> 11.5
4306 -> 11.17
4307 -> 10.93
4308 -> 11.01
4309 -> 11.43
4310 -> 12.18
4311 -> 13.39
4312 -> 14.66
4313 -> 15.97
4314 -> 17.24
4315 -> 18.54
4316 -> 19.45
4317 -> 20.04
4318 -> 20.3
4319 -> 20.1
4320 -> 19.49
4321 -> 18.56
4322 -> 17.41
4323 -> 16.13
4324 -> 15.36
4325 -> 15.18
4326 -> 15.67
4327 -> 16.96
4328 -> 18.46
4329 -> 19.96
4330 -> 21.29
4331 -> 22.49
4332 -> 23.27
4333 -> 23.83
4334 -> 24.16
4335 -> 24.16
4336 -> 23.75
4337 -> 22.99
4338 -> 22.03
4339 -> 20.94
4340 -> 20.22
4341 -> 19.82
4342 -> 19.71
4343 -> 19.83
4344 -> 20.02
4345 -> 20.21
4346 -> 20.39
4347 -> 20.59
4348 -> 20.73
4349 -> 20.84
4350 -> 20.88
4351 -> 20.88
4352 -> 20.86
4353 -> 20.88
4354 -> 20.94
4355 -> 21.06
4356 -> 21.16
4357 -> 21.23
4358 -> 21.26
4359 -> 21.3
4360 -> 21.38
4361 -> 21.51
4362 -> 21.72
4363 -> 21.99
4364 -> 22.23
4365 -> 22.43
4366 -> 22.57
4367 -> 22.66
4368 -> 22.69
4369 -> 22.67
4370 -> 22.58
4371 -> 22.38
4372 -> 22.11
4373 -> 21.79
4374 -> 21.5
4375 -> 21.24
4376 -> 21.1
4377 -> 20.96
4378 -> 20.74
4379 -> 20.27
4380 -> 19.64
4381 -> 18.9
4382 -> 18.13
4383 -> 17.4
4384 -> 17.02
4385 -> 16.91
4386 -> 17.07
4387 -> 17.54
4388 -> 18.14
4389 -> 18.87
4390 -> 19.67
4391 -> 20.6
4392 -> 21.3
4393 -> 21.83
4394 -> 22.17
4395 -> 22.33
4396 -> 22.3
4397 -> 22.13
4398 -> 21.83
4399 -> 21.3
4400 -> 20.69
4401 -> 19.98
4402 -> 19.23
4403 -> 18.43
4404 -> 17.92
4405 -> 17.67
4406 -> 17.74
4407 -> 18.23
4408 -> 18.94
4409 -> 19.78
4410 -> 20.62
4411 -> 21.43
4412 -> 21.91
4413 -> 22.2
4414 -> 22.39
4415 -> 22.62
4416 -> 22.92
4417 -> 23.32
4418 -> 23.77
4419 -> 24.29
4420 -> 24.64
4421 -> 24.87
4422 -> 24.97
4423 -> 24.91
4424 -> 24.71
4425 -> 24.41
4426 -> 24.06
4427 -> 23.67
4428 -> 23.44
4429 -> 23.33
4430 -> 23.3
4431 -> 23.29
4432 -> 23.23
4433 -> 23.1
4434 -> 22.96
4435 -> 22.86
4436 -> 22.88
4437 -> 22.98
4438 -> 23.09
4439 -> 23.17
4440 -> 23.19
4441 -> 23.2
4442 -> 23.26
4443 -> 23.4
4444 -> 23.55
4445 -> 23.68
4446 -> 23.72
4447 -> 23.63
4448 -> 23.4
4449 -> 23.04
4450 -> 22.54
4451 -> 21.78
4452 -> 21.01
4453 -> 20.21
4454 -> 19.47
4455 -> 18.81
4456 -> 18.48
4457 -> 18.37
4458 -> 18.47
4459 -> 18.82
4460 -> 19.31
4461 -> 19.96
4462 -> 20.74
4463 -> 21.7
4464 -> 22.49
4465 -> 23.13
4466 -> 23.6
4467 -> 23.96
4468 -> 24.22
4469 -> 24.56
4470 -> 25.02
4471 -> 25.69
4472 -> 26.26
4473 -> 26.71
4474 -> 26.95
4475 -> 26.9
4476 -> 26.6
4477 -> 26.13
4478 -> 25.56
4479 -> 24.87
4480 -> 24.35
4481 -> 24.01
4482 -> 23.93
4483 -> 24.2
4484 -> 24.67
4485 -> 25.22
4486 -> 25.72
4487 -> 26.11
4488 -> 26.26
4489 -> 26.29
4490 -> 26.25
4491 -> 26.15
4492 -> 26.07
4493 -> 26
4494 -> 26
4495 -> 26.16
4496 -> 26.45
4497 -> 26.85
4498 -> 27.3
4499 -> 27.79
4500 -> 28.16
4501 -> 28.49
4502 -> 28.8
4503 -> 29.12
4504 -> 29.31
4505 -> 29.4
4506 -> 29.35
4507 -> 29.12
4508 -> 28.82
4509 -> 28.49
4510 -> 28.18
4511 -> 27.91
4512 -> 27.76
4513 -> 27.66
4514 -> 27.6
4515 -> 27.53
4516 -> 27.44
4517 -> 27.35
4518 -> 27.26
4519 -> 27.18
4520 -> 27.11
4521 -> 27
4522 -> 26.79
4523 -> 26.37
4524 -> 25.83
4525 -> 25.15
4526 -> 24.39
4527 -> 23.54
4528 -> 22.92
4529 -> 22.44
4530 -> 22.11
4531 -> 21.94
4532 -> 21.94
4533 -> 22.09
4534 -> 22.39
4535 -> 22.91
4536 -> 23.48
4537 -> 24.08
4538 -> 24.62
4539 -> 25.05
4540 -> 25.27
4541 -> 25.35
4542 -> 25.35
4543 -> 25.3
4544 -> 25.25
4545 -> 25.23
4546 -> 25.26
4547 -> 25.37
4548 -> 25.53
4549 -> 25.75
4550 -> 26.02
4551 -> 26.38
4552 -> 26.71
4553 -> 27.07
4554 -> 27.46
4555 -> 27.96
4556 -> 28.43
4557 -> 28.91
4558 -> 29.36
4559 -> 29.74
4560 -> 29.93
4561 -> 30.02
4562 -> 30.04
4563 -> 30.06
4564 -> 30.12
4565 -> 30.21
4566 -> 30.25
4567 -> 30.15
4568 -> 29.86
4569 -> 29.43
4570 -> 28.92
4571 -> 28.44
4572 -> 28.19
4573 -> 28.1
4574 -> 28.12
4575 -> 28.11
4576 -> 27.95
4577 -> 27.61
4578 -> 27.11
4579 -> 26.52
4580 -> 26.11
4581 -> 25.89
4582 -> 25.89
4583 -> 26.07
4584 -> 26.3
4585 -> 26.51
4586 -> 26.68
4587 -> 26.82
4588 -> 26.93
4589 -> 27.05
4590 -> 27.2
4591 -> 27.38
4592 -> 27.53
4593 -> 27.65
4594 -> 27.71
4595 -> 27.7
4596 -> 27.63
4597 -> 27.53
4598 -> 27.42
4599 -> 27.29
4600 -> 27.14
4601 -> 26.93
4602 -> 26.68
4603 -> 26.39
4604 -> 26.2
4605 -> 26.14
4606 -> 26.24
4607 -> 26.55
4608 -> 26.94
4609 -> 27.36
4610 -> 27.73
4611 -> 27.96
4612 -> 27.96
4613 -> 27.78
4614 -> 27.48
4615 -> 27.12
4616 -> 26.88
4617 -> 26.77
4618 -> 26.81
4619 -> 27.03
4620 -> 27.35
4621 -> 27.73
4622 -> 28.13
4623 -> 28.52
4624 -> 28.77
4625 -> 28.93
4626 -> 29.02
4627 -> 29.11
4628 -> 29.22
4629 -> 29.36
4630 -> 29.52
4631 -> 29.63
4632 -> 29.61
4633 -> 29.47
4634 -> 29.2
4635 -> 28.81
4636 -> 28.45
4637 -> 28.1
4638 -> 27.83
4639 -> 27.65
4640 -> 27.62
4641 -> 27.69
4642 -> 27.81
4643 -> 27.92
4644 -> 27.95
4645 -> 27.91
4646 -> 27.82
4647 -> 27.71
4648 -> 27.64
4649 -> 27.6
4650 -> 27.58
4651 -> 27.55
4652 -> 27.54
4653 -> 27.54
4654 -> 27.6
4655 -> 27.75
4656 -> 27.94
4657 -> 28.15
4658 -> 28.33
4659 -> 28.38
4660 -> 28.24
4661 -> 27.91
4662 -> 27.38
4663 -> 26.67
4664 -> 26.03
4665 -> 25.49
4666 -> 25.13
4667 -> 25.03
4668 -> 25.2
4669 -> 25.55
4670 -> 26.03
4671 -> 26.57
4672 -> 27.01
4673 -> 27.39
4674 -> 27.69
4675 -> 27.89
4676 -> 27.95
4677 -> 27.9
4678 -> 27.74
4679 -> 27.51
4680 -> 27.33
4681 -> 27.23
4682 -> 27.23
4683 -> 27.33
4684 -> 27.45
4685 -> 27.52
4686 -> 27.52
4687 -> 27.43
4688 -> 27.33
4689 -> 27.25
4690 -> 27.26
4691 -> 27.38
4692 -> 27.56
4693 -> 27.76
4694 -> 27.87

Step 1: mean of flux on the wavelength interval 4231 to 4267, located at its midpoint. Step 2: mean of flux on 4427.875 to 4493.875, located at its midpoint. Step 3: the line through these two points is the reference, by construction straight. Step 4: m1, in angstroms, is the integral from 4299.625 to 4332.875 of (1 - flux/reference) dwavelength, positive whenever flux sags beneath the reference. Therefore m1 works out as 5.8 angstroms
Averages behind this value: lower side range 17.7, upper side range 23.5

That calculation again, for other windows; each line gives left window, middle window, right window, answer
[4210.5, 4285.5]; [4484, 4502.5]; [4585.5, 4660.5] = -2.1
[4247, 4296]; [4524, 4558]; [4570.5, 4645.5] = 0.7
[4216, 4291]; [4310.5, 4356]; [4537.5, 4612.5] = -1.4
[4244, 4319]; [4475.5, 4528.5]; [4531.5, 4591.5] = -4.3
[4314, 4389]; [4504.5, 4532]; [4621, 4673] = -2.1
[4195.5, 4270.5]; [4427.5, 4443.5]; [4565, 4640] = -0.4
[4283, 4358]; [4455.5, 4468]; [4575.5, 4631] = 0.9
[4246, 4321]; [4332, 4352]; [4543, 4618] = -3.2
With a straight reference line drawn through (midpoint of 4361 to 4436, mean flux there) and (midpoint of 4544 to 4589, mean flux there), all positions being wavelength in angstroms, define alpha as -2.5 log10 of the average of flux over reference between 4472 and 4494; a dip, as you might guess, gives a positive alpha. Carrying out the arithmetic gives -0.05 mag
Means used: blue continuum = 21.4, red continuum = 27.7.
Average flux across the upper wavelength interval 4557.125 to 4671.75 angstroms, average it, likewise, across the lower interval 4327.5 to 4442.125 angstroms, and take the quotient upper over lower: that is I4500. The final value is 1.29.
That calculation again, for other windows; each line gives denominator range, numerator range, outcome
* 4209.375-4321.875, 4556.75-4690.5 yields 1.72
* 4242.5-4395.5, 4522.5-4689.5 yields 1.47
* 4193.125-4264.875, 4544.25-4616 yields 1.67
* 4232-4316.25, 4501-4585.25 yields 1.65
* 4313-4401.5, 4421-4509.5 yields 1.19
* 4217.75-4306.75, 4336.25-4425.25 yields 1.32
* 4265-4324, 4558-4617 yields 1.76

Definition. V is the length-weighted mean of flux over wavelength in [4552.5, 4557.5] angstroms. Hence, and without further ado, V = 28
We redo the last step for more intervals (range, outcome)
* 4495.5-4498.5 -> 26.9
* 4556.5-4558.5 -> 29.1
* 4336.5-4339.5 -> 22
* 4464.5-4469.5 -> 23.9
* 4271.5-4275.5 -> 13.7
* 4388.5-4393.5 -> 20.5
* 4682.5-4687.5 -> 27.4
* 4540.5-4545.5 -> 25.3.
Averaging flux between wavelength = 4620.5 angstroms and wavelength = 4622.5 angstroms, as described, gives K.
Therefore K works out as 27.9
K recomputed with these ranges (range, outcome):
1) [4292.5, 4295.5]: 15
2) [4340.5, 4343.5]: 19.8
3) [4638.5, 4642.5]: 27.7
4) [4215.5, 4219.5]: 16.9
